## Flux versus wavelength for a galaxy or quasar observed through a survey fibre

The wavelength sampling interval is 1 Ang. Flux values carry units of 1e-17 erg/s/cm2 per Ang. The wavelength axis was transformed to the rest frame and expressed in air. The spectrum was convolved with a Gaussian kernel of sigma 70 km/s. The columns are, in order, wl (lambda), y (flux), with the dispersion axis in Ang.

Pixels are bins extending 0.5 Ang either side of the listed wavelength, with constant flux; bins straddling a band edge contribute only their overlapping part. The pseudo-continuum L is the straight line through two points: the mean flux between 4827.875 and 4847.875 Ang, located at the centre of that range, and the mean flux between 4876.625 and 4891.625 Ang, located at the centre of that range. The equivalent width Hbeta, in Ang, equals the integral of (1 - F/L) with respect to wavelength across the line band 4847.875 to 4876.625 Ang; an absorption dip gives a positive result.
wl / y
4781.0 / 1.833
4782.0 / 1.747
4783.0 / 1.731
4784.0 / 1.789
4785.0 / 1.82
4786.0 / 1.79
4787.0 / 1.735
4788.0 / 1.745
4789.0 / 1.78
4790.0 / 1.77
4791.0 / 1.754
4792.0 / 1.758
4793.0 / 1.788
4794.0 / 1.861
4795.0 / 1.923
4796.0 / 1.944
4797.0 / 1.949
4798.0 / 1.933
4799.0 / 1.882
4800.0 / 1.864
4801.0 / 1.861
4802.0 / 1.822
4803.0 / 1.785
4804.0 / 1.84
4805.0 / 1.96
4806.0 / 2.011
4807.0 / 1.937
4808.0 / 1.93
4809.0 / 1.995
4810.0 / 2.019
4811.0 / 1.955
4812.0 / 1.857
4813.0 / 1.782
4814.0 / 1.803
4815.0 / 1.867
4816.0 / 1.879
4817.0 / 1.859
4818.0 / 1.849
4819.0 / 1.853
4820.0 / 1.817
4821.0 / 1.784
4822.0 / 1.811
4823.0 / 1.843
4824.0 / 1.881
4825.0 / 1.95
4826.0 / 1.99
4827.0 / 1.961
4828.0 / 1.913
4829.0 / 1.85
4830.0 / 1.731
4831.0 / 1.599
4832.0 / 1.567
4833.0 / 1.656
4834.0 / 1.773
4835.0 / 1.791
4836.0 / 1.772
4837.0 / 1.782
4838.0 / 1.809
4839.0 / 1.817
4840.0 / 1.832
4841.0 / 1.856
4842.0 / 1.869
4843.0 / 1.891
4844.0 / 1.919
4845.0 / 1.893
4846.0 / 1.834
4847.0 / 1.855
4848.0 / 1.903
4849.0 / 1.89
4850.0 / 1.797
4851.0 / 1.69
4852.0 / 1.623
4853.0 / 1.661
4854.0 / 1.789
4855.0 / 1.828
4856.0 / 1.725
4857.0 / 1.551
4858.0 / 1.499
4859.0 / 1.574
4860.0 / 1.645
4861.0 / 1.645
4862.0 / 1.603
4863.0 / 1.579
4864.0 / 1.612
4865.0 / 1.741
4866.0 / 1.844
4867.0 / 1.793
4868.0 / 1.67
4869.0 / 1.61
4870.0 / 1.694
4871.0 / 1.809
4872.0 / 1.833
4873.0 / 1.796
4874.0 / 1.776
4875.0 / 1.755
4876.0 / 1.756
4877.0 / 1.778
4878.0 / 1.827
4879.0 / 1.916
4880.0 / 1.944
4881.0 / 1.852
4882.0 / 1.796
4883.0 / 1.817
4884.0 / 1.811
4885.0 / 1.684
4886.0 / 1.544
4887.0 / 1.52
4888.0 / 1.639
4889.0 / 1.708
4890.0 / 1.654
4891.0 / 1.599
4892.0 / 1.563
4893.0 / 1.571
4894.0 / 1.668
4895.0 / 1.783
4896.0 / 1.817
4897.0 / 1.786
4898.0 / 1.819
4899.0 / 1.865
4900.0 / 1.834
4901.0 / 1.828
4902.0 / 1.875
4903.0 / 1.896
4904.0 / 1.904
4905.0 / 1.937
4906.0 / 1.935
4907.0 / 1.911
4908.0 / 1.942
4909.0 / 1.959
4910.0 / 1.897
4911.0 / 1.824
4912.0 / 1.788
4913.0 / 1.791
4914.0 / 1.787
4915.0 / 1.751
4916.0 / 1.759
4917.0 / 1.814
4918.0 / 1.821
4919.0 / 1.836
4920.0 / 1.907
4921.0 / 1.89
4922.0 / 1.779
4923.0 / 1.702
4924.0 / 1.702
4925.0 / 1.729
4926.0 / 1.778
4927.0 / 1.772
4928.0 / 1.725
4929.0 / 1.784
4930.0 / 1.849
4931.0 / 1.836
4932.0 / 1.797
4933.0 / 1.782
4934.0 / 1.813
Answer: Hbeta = 0.9 Ang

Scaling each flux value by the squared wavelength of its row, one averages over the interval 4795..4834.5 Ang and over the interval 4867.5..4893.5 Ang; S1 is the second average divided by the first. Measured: 0.95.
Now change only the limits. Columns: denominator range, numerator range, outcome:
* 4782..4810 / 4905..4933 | 1.03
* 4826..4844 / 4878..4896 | 0.97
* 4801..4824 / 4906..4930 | 1.01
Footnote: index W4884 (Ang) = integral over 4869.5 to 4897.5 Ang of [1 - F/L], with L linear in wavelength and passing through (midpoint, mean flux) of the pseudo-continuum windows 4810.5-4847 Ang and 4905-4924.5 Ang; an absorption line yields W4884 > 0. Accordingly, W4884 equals 1.43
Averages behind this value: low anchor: 1.83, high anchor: 1.83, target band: 1.74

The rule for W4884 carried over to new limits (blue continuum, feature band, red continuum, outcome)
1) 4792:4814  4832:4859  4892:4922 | 1.4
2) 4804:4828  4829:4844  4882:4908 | 0.7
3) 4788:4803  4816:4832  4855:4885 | -0.3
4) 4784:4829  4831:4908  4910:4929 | 2.7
